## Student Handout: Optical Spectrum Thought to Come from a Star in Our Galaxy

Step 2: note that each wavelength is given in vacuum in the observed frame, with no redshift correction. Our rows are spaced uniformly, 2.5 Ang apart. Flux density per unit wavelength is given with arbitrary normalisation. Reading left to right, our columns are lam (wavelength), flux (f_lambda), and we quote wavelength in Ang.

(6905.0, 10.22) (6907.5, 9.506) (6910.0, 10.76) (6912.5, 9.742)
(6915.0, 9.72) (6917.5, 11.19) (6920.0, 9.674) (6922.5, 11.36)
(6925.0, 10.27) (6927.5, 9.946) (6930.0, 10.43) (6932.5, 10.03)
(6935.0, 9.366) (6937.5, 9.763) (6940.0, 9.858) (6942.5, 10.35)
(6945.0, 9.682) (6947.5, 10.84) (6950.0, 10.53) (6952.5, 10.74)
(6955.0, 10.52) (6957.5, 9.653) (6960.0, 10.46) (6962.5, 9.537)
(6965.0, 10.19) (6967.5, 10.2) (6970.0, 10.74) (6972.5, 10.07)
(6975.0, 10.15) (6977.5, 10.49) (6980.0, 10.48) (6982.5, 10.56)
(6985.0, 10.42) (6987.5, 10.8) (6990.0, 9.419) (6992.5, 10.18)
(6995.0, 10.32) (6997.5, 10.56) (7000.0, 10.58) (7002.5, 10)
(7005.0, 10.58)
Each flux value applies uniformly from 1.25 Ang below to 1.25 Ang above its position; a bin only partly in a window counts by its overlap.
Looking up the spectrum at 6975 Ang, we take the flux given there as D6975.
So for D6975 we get 10.15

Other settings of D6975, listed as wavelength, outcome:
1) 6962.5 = 9.537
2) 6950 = 10.53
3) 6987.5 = 10.8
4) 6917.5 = 11.19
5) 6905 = 10.22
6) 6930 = 10.43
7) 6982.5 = 10.56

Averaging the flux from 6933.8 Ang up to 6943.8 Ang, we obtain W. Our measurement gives 9.84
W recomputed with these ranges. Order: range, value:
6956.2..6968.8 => 10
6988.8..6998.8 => 10.1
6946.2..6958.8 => 10.5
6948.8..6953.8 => 10.6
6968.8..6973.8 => 10.4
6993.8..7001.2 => 10.5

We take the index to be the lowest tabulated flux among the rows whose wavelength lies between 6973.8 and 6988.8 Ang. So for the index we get 10.15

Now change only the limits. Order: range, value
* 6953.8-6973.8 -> 9.537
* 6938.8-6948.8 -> 9.682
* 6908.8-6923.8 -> 9.674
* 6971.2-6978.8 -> 10.07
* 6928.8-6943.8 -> 9.366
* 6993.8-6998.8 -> 10.32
